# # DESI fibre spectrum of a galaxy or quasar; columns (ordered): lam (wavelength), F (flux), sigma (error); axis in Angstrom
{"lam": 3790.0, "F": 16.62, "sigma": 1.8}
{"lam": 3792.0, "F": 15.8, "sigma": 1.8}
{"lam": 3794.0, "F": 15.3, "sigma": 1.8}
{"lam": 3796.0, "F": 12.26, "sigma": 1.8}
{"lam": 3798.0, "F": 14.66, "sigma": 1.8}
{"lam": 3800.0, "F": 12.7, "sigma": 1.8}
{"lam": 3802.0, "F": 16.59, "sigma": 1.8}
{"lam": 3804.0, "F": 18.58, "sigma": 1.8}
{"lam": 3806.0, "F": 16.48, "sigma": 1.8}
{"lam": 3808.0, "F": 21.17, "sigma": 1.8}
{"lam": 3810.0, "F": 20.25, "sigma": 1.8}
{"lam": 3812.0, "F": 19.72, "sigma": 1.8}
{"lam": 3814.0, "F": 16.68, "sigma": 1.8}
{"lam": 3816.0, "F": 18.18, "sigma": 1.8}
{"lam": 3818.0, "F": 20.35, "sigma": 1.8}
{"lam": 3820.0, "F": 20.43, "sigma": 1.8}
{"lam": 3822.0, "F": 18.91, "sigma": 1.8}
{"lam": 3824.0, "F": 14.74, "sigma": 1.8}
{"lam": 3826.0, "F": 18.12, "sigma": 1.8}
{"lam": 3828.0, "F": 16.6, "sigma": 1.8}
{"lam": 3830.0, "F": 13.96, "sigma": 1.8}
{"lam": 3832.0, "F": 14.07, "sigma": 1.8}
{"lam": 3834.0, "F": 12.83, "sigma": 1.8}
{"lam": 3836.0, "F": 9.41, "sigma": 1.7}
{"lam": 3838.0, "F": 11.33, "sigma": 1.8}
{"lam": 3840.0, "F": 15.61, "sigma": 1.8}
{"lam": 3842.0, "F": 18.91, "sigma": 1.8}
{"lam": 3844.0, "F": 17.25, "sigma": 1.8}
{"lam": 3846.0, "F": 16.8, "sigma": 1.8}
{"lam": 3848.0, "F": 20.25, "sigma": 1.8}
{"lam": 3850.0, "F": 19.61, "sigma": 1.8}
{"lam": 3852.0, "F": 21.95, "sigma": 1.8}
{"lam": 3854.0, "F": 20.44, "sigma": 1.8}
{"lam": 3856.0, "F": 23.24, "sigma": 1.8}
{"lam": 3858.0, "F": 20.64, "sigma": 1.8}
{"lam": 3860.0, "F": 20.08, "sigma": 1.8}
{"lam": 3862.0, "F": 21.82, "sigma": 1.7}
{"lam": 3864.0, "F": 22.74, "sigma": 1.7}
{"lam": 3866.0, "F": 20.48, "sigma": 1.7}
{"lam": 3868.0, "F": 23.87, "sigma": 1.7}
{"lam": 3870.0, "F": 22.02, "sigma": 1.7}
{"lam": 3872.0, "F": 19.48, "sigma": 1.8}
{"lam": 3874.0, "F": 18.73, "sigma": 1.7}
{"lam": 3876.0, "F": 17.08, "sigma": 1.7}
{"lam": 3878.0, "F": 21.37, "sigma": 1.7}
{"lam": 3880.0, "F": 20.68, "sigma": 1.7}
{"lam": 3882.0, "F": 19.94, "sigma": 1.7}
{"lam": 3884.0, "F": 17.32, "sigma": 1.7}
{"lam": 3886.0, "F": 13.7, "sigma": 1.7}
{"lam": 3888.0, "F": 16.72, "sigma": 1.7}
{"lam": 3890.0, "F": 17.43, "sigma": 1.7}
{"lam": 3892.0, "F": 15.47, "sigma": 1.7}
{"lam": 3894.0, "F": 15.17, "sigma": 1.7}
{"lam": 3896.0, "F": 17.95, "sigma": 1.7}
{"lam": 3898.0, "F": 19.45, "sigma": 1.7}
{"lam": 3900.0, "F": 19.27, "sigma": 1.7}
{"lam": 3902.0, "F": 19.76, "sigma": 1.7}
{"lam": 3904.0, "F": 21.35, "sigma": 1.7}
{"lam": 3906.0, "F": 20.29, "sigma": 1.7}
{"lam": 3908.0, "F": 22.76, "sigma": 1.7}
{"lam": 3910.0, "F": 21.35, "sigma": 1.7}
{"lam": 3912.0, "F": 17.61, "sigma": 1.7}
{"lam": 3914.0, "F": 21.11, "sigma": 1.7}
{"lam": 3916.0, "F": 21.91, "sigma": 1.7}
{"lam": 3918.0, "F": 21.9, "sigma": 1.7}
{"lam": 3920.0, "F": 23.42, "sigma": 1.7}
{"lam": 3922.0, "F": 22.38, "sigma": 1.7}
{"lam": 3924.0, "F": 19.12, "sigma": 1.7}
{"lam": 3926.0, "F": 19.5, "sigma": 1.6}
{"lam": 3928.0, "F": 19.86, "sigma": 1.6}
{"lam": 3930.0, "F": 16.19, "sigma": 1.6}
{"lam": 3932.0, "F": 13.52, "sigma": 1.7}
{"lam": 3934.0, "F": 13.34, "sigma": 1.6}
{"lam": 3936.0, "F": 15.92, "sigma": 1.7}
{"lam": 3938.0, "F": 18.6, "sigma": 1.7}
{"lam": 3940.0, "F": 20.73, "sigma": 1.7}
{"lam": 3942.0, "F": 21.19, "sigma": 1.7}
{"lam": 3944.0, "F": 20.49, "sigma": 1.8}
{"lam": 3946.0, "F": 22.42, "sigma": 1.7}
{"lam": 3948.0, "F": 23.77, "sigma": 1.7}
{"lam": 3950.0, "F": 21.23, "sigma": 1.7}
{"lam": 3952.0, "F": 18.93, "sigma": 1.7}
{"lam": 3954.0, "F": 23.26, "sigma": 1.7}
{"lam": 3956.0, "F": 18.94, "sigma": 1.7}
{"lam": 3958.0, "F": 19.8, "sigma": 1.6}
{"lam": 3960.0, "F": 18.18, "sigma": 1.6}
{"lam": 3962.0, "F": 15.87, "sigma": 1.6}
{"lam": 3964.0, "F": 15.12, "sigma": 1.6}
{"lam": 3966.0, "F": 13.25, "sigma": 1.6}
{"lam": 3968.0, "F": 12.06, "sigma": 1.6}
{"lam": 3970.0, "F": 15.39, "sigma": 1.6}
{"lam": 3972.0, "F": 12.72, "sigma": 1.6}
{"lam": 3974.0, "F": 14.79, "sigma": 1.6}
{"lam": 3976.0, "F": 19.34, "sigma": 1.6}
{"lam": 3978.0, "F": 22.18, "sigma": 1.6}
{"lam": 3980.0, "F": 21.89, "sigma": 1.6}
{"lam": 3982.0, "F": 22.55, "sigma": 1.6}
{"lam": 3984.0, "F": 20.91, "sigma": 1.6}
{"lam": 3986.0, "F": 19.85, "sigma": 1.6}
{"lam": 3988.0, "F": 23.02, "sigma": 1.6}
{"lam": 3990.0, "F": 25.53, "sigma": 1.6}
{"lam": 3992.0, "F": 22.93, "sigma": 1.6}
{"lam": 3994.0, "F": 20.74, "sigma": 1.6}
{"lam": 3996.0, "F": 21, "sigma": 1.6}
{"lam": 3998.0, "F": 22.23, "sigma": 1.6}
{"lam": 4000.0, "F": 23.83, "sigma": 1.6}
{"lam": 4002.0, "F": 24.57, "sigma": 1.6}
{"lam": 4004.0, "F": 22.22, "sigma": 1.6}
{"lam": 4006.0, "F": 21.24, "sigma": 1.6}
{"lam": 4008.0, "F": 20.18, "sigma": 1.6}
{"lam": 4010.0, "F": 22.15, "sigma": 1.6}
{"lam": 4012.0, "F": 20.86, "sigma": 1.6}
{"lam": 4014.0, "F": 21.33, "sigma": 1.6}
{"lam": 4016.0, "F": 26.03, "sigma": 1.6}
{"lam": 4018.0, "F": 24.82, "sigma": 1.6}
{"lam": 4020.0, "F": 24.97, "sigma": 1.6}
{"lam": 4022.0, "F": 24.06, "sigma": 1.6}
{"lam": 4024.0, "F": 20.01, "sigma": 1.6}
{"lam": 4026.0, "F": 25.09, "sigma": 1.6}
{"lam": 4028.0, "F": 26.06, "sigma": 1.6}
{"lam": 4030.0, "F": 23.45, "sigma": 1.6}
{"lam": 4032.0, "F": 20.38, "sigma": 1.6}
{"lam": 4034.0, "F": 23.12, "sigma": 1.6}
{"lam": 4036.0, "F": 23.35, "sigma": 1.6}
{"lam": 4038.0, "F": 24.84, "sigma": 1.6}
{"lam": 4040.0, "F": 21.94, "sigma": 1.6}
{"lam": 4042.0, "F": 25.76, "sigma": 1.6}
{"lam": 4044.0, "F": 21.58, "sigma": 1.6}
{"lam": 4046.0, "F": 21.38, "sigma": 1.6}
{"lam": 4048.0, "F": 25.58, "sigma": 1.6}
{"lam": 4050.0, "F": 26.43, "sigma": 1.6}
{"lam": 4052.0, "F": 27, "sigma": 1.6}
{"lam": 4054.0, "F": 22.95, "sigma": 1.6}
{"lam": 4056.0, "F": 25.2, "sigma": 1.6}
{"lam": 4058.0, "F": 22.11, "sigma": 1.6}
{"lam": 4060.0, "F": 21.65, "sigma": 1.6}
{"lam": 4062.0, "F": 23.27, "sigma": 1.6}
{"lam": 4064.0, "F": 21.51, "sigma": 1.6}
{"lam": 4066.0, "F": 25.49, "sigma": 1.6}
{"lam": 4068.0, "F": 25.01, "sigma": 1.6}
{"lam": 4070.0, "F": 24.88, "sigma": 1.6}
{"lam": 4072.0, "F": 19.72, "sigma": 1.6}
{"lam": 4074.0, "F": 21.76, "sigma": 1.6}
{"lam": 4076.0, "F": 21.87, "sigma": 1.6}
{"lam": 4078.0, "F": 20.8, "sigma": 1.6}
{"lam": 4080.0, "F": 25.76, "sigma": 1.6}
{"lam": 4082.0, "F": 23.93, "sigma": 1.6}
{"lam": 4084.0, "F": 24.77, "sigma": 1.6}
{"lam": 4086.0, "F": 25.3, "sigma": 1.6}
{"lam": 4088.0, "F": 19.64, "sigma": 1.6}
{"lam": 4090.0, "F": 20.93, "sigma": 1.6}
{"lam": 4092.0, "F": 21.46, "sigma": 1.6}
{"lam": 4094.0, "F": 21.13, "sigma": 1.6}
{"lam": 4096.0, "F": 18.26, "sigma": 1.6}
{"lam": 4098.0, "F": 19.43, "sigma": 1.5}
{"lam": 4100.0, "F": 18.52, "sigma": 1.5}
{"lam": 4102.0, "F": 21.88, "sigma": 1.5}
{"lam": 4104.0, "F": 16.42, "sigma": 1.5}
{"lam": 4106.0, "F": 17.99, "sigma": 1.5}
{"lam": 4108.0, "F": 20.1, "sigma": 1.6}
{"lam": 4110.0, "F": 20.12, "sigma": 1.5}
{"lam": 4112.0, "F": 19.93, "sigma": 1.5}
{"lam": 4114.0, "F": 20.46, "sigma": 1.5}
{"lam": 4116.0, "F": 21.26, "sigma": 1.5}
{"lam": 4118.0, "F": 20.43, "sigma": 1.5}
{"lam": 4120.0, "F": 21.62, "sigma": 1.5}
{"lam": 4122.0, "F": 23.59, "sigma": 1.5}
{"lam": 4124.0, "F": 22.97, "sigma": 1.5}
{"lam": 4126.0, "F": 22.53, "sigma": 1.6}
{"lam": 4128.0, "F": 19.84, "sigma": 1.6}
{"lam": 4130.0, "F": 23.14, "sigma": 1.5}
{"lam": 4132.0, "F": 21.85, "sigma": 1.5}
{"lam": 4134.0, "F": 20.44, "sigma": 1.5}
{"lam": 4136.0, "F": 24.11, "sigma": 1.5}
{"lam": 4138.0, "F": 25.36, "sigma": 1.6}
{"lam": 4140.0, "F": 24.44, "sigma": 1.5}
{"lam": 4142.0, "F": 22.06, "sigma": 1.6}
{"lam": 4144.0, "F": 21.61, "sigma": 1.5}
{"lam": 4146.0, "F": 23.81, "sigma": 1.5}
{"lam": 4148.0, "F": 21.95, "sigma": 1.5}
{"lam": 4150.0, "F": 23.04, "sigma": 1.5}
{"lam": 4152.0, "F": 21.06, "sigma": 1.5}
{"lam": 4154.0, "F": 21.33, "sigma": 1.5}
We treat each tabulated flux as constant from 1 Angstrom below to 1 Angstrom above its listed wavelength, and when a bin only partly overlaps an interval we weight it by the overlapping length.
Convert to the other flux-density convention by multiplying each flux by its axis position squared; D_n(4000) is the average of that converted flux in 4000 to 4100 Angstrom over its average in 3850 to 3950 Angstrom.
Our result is 1.3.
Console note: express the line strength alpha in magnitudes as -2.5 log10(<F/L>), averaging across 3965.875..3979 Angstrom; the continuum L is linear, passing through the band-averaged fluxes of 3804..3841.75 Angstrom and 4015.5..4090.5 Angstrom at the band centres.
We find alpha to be 0.31 mag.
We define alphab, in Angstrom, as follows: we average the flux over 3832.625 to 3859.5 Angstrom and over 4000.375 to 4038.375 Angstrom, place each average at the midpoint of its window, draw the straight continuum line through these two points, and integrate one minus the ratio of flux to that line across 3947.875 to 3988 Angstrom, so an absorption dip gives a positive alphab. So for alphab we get 5.5 Angstrom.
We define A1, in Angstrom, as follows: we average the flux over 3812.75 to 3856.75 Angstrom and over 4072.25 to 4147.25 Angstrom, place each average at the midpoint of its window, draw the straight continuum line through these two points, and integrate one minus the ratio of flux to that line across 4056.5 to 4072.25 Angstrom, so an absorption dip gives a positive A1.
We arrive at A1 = -1.7 Angstrom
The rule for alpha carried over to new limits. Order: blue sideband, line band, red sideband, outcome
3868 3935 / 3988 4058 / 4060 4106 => -0.12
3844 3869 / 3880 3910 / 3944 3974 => 0.07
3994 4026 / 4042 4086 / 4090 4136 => -0.09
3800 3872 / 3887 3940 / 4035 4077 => 0.07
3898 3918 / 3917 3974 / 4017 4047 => 0.16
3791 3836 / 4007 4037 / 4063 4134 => -0.14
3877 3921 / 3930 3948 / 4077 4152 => 0.08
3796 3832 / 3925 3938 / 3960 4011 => 0.15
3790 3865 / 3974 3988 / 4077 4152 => -0.06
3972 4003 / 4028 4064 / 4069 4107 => -0.11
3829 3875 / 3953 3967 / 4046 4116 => 0.14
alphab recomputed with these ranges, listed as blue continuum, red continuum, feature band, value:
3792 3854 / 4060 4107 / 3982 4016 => -3.4 Angstrom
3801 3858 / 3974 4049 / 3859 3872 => -2.1 Angstrom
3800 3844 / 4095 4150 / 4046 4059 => -2.8 Angstrom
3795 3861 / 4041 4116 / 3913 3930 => -1.5 Angstrom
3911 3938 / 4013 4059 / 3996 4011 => 0.1 Angstrom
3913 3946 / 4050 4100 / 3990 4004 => -1.2 Angstrom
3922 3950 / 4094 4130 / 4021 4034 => -2.3 Angstrom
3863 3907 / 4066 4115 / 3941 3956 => -1.2 Angstrom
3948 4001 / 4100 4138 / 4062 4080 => -2.0 Angstrom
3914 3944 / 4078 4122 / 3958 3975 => 4.0 Angstrom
